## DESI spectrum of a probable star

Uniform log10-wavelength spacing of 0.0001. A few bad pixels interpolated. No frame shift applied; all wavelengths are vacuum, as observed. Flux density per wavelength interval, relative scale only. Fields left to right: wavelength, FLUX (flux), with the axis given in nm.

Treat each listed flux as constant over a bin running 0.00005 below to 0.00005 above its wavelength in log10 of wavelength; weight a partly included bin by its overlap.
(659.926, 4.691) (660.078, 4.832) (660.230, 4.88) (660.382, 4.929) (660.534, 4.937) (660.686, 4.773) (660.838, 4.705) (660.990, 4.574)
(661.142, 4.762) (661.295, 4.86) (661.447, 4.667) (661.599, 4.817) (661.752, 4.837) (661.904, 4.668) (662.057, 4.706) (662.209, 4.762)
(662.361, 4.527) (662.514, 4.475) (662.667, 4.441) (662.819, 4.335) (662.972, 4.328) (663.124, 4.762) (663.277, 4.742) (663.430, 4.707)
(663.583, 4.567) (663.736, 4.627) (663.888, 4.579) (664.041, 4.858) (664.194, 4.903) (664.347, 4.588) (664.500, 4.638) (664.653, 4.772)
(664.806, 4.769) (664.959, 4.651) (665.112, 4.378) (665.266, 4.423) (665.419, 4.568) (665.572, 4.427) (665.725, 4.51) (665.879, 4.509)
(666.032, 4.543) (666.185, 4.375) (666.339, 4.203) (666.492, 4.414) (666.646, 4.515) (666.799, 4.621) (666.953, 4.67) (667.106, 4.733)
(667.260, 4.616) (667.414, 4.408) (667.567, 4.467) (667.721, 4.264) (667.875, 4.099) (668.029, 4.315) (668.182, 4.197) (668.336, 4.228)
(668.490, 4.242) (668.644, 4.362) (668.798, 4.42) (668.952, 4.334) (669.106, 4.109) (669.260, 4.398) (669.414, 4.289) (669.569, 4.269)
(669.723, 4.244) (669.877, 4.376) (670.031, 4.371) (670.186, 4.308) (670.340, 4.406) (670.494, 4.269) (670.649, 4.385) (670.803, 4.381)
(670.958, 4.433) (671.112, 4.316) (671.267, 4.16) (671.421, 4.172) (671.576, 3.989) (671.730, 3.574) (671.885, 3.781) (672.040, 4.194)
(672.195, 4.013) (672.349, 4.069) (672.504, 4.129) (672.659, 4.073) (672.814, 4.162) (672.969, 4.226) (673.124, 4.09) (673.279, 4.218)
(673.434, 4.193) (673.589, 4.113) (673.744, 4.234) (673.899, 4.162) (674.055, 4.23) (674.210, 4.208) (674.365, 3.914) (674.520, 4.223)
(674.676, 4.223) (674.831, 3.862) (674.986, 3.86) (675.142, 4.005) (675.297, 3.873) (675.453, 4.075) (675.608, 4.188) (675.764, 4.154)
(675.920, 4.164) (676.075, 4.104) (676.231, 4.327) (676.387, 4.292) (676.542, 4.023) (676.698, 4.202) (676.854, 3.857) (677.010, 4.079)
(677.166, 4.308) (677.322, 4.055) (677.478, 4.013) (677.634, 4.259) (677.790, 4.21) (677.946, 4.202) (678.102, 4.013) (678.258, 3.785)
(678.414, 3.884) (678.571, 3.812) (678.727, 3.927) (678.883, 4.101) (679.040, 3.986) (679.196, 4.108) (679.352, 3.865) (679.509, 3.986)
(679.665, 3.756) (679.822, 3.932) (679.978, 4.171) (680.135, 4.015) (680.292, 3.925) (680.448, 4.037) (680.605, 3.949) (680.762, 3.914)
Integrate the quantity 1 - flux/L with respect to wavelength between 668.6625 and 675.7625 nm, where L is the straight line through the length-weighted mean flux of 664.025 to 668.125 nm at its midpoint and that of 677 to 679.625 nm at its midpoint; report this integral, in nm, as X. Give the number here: 0.18 nm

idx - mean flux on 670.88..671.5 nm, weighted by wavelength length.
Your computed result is 4.27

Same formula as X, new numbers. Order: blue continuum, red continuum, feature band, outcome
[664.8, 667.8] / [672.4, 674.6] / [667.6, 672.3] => 0.10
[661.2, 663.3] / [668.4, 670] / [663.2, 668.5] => -0.07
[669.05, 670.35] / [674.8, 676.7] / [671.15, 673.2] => 0.08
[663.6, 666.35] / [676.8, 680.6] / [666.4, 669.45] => 0.05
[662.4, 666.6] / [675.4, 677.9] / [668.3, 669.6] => 0.03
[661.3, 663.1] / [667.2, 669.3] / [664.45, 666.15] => -0.04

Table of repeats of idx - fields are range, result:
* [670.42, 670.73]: 4.33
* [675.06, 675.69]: 4.03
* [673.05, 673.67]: 4.16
